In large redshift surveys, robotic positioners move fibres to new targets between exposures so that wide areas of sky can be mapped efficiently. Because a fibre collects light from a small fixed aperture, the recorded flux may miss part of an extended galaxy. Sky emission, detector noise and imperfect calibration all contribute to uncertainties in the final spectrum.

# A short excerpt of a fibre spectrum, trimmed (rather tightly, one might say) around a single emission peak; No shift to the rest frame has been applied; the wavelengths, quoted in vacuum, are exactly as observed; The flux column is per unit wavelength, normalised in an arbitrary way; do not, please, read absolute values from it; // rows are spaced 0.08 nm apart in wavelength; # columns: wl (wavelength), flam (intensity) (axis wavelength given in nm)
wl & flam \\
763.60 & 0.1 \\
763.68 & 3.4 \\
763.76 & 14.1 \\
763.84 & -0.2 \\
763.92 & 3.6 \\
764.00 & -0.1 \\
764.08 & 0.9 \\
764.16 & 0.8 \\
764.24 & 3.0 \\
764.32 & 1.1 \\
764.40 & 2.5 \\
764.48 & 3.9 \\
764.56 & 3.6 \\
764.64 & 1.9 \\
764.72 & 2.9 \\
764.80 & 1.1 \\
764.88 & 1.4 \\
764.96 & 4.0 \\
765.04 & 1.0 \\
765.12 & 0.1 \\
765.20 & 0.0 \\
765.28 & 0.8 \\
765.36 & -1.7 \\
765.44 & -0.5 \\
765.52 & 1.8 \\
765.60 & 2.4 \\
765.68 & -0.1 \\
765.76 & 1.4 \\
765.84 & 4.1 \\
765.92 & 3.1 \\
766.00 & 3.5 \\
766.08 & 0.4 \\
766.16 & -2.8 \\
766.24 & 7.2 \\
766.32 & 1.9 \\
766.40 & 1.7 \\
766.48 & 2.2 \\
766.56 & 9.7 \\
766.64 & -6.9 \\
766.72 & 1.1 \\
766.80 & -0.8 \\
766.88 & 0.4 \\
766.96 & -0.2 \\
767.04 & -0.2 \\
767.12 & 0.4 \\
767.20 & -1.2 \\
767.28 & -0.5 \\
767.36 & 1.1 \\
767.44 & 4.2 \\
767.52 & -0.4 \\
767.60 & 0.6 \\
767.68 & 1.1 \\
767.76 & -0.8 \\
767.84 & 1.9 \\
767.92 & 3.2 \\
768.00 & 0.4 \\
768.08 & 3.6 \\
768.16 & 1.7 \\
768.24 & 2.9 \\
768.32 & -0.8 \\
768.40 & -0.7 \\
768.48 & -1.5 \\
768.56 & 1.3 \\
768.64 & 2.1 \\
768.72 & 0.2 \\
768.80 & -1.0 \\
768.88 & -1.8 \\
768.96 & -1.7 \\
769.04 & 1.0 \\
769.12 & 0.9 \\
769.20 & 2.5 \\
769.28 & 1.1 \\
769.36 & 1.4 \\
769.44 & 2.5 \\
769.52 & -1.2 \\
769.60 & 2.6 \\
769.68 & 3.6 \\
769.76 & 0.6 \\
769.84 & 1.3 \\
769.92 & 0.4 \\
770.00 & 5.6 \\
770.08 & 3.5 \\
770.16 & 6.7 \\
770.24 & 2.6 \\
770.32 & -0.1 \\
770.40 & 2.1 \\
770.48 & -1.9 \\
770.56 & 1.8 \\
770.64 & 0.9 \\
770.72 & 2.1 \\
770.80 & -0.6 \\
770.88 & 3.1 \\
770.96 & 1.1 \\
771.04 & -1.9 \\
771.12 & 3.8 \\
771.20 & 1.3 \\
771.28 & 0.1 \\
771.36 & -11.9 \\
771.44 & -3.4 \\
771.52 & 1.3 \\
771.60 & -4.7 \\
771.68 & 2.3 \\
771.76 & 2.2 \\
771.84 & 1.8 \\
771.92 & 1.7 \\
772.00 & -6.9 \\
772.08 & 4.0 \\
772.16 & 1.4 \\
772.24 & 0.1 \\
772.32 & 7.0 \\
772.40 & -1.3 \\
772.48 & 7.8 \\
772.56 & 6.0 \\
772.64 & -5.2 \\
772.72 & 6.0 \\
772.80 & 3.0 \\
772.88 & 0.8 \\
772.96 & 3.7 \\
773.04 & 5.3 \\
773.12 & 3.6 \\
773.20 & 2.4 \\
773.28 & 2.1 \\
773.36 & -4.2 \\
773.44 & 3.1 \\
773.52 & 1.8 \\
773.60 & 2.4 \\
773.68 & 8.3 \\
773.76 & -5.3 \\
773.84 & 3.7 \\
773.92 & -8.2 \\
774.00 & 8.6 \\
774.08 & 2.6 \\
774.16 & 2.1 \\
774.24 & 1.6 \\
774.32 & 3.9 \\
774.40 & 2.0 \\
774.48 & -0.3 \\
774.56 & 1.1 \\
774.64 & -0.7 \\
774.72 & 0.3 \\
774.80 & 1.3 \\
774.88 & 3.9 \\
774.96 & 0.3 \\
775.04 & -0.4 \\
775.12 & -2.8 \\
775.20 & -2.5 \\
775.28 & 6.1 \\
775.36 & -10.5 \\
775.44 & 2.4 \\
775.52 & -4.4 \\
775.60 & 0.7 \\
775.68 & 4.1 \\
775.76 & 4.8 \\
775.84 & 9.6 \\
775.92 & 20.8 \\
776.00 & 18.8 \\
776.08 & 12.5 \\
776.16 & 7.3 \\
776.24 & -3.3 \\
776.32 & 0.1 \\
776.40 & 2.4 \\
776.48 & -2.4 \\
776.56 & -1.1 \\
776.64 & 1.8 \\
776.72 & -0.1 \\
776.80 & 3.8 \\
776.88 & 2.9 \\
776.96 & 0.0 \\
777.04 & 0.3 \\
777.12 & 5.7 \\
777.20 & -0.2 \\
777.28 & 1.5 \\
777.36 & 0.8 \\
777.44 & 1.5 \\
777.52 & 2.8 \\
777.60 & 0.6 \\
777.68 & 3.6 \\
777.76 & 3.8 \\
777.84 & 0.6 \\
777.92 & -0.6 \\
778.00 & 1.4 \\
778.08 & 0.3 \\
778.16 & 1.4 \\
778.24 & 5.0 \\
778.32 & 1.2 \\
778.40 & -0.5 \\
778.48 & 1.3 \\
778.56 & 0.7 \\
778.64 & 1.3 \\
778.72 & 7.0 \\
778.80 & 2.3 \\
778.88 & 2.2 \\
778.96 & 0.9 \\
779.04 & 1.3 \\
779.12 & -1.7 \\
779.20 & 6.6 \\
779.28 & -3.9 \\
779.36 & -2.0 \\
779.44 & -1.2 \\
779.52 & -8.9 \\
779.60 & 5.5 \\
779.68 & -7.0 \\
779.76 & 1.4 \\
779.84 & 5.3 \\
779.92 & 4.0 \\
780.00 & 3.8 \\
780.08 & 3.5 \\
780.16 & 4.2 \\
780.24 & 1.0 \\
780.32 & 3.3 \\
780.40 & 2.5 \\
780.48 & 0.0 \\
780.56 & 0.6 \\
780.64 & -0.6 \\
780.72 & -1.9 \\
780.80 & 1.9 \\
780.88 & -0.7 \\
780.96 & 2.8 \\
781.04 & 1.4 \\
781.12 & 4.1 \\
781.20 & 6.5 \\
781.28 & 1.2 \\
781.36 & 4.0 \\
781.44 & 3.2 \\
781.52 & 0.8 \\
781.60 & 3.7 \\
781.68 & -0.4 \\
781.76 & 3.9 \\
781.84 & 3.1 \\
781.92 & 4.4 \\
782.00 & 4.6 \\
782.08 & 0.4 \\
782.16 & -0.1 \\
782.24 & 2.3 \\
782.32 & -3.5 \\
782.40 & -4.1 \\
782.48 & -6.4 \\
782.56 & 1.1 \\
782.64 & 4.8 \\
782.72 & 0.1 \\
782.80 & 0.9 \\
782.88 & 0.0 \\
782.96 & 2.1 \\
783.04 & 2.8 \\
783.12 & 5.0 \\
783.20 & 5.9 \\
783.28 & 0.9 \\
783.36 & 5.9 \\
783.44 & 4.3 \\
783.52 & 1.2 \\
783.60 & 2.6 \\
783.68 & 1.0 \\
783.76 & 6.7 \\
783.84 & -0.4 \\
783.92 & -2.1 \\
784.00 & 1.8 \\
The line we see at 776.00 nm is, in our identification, H-gamma 4340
